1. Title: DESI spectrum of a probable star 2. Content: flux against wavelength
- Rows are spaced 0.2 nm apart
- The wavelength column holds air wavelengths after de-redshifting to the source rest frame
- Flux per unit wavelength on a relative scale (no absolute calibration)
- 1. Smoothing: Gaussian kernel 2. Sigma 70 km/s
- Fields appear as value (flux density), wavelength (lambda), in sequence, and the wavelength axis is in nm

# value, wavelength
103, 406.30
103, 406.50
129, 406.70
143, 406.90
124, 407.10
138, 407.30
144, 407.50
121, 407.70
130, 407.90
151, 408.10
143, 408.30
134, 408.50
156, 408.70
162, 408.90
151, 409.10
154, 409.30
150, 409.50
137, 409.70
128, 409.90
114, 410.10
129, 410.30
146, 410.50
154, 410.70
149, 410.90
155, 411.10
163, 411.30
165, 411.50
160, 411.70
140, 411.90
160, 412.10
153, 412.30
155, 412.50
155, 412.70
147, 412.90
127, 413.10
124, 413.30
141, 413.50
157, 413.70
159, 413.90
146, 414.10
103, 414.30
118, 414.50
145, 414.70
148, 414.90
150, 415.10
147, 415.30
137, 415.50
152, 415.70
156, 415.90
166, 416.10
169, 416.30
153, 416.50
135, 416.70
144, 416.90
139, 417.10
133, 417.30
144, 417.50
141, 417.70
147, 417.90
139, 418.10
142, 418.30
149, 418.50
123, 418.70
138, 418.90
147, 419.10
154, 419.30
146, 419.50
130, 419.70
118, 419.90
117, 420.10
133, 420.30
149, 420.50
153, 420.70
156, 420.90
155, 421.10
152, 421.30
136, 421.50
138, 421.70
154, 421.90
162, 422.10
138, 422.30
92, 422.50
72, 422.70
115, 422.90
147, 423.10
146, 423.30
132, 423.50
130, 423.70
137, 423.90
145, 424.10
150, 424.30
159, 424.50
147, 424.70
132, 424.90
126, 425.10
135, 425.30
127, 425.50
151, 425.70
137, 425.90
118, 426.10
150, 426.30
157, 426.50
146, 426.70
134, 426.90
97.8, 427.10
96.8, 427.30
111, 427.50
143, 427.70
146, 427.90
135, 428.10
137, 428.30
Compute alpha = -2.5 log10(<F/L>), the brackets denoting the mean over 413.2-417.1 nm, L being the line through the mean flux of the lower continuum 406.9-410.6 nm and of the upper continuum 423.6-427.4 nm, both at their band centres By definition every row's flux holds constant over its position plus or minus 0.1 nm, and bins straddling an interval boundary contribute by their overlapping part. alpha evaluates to -0.05 mag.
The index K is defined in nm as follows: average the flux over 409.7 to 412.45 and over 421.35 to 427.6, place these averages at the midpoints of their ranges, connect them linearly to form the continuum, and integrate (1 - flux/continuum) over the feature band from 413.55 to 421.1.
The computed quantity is -0.13 nm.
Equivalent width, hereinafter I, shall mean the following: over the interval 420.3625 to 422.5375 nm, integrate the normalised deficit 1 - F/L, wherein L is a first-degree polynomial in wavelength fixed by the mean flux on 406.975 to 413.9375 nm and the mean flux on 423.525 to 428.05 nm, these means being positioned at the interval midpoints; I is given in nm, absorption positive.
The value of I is -0.12 nm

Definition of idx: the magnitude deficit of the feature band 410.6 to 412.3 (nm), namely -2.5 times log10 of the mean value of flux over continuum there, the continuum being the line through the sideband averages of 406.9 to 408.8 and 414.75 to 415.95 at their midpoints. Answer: -0.09 mag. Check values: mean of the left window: 138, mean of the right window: 148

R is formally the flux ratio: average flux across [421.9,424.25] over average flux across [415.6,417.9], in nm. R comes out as 0.9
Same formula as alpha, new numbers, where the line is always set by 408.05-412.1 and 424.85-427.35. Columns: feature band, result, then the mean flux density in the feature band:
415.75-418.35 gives -0.047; 147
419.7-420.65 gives 0.057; 131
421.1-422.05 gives -0.081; 147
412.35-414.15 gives -0.012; 146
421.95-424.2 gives 0.046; 129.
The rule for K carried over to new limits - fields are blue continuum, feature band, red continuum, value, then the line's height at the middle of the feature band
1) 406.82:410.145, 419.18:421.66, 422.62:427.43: -0.12 nm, 135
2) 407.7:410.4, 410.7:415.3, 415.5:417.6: -0.06 nm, 145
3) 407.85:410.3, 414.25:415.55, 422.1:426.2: 0.02 nm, 138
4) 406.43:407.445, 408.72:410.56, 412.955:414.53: -0.14 nm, 131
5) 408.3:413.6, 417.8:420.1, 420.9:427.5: 0.02 nm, 139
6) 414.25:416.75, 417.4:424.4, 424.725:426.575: 0.16 nm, 141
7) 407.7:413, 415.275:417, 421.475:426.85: -0.10 nm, 143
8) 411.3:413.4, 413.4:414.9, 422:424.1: 0.07 nm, 146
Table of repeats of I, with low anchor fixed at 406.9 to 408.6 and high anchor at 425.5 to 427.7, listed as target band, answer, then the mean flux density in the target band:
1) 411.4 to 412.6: -0.185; 156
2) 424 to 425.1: -0.116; 145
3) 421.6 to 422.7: 0.007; 131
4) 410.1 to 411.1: -0.054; 142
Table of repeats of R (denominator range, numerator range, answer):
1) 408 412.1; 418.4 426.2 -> 0.93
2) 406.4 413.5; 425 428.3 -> 0.93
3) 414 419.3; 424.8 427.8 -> 0.91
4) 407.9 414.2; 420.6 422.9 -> 0.93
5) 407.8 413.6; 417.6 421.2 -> 0.97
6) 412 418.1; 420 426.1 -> 0.95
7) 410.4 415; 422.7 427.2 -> 0.93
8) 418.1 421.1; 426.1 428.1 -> 0.93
